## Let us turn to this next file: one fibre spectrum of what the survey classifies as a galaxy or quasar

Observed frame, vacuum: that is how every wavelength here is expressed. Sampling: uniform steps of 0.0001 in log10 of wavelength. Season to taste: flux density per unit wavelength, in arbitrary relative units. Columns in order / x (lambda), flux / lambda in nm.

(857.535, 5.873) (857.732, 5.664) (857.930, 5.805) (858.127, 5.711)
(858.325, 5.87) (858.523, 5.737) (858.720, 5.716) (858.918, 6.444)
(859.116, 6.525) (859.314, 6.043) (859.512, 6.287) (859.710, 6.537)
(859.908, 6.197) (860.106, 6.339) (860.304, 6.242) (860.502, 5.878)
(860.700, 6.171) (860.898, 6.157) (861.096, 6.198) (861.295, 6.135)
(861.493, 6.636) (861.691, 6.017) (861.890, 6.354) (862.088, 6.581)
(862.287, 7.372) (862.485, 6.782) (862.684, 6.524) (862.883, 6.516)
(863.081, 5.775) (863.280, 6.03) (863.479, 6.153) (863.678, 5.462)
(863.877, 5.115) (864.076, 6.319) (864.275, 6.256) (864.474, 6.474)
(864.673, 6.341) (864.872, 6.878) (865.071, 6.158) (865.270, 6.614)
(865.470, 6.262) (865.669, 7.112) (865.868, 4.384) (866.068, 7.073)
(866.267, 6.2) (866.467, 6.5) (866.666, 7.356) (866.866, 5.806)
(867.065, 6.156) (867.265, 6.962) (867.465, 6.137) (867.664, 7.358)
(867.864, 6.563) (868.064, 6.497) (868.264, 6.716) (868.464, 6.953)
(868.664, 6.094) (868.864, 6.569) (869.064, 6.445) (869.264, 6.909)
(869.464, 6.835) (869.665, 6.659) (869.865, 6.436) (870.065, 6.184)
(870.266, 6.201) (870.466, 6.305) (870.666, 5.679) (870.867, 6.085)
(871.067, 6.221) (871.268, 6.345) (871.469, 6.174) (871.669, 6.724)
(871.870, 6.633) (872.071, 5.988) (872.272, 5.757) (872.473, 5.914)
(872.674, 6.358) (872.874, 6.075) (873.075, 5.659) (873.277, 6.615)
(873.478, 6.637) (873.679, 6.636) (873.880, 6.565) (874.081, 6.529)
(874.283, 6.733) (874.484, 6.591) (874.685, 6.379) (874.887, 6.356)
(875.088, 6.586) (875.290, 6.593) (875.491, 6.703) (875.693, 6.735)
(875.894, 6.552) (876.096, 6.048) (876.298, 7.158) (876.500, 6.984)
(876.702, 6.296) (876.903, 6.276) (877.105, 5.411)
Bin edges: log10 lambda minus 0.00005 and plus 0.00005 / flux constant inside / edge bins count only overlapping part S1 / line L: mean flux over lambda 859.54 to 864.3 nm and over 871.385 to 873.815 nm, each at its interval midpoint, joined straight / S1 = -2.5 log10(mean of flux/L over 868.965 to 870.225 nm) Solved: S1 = -0.05 mag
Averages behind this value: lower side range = 6.24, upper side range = 6.27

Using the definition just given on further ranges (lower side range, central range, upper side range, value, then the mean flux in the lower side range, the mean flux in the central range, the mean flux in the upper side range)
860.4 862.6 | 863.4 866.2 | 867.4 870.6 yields 0.05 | 6.39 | 6.19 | 6.55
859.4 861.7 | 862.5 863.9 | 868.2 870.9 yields 0.05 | 6.24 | 6.03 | 6.44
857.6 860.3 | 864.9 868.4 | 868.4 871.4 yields -0.03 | 6.07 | 6.48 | 6.38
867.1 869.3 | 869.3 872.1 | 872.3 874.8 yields 0.03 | 6.63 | 6.34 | 6.37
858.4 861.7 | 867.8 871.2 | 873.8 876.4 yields 0.00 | 6.19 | 6.43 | 6.58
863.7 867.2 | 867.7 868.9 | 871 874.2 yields -0.05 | 6.28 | 6.6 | 6.3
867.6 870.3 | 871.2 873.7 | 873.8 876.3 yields 0.05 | 6.6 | 6.26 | 6.56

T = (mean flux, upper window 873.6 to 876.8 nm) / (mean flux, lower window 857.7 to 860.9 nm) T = 1.08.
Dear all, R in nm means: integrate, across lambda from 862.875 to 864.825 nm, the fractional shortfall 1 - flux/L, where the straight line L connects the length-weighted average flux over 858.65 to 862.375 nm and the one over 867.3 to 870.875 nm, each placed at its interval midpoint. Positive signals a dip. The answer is 0.10 nm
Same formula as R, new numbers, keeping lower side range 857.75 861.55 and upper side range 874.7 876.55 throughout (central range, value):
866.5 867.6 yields -0.03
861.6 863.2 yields -0.07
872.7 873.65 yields 0.04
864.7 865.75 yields -0.05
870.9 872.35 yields 0.05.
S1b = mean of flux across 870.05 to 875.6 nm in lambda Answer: 6.33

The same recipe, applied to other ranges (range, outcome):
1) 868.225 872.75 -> 6.35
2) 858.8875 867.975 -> 6.33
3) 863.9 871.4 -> 6.42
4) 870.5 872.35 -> 6.19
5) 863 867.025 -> 6.21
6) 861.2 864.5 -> 6.26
